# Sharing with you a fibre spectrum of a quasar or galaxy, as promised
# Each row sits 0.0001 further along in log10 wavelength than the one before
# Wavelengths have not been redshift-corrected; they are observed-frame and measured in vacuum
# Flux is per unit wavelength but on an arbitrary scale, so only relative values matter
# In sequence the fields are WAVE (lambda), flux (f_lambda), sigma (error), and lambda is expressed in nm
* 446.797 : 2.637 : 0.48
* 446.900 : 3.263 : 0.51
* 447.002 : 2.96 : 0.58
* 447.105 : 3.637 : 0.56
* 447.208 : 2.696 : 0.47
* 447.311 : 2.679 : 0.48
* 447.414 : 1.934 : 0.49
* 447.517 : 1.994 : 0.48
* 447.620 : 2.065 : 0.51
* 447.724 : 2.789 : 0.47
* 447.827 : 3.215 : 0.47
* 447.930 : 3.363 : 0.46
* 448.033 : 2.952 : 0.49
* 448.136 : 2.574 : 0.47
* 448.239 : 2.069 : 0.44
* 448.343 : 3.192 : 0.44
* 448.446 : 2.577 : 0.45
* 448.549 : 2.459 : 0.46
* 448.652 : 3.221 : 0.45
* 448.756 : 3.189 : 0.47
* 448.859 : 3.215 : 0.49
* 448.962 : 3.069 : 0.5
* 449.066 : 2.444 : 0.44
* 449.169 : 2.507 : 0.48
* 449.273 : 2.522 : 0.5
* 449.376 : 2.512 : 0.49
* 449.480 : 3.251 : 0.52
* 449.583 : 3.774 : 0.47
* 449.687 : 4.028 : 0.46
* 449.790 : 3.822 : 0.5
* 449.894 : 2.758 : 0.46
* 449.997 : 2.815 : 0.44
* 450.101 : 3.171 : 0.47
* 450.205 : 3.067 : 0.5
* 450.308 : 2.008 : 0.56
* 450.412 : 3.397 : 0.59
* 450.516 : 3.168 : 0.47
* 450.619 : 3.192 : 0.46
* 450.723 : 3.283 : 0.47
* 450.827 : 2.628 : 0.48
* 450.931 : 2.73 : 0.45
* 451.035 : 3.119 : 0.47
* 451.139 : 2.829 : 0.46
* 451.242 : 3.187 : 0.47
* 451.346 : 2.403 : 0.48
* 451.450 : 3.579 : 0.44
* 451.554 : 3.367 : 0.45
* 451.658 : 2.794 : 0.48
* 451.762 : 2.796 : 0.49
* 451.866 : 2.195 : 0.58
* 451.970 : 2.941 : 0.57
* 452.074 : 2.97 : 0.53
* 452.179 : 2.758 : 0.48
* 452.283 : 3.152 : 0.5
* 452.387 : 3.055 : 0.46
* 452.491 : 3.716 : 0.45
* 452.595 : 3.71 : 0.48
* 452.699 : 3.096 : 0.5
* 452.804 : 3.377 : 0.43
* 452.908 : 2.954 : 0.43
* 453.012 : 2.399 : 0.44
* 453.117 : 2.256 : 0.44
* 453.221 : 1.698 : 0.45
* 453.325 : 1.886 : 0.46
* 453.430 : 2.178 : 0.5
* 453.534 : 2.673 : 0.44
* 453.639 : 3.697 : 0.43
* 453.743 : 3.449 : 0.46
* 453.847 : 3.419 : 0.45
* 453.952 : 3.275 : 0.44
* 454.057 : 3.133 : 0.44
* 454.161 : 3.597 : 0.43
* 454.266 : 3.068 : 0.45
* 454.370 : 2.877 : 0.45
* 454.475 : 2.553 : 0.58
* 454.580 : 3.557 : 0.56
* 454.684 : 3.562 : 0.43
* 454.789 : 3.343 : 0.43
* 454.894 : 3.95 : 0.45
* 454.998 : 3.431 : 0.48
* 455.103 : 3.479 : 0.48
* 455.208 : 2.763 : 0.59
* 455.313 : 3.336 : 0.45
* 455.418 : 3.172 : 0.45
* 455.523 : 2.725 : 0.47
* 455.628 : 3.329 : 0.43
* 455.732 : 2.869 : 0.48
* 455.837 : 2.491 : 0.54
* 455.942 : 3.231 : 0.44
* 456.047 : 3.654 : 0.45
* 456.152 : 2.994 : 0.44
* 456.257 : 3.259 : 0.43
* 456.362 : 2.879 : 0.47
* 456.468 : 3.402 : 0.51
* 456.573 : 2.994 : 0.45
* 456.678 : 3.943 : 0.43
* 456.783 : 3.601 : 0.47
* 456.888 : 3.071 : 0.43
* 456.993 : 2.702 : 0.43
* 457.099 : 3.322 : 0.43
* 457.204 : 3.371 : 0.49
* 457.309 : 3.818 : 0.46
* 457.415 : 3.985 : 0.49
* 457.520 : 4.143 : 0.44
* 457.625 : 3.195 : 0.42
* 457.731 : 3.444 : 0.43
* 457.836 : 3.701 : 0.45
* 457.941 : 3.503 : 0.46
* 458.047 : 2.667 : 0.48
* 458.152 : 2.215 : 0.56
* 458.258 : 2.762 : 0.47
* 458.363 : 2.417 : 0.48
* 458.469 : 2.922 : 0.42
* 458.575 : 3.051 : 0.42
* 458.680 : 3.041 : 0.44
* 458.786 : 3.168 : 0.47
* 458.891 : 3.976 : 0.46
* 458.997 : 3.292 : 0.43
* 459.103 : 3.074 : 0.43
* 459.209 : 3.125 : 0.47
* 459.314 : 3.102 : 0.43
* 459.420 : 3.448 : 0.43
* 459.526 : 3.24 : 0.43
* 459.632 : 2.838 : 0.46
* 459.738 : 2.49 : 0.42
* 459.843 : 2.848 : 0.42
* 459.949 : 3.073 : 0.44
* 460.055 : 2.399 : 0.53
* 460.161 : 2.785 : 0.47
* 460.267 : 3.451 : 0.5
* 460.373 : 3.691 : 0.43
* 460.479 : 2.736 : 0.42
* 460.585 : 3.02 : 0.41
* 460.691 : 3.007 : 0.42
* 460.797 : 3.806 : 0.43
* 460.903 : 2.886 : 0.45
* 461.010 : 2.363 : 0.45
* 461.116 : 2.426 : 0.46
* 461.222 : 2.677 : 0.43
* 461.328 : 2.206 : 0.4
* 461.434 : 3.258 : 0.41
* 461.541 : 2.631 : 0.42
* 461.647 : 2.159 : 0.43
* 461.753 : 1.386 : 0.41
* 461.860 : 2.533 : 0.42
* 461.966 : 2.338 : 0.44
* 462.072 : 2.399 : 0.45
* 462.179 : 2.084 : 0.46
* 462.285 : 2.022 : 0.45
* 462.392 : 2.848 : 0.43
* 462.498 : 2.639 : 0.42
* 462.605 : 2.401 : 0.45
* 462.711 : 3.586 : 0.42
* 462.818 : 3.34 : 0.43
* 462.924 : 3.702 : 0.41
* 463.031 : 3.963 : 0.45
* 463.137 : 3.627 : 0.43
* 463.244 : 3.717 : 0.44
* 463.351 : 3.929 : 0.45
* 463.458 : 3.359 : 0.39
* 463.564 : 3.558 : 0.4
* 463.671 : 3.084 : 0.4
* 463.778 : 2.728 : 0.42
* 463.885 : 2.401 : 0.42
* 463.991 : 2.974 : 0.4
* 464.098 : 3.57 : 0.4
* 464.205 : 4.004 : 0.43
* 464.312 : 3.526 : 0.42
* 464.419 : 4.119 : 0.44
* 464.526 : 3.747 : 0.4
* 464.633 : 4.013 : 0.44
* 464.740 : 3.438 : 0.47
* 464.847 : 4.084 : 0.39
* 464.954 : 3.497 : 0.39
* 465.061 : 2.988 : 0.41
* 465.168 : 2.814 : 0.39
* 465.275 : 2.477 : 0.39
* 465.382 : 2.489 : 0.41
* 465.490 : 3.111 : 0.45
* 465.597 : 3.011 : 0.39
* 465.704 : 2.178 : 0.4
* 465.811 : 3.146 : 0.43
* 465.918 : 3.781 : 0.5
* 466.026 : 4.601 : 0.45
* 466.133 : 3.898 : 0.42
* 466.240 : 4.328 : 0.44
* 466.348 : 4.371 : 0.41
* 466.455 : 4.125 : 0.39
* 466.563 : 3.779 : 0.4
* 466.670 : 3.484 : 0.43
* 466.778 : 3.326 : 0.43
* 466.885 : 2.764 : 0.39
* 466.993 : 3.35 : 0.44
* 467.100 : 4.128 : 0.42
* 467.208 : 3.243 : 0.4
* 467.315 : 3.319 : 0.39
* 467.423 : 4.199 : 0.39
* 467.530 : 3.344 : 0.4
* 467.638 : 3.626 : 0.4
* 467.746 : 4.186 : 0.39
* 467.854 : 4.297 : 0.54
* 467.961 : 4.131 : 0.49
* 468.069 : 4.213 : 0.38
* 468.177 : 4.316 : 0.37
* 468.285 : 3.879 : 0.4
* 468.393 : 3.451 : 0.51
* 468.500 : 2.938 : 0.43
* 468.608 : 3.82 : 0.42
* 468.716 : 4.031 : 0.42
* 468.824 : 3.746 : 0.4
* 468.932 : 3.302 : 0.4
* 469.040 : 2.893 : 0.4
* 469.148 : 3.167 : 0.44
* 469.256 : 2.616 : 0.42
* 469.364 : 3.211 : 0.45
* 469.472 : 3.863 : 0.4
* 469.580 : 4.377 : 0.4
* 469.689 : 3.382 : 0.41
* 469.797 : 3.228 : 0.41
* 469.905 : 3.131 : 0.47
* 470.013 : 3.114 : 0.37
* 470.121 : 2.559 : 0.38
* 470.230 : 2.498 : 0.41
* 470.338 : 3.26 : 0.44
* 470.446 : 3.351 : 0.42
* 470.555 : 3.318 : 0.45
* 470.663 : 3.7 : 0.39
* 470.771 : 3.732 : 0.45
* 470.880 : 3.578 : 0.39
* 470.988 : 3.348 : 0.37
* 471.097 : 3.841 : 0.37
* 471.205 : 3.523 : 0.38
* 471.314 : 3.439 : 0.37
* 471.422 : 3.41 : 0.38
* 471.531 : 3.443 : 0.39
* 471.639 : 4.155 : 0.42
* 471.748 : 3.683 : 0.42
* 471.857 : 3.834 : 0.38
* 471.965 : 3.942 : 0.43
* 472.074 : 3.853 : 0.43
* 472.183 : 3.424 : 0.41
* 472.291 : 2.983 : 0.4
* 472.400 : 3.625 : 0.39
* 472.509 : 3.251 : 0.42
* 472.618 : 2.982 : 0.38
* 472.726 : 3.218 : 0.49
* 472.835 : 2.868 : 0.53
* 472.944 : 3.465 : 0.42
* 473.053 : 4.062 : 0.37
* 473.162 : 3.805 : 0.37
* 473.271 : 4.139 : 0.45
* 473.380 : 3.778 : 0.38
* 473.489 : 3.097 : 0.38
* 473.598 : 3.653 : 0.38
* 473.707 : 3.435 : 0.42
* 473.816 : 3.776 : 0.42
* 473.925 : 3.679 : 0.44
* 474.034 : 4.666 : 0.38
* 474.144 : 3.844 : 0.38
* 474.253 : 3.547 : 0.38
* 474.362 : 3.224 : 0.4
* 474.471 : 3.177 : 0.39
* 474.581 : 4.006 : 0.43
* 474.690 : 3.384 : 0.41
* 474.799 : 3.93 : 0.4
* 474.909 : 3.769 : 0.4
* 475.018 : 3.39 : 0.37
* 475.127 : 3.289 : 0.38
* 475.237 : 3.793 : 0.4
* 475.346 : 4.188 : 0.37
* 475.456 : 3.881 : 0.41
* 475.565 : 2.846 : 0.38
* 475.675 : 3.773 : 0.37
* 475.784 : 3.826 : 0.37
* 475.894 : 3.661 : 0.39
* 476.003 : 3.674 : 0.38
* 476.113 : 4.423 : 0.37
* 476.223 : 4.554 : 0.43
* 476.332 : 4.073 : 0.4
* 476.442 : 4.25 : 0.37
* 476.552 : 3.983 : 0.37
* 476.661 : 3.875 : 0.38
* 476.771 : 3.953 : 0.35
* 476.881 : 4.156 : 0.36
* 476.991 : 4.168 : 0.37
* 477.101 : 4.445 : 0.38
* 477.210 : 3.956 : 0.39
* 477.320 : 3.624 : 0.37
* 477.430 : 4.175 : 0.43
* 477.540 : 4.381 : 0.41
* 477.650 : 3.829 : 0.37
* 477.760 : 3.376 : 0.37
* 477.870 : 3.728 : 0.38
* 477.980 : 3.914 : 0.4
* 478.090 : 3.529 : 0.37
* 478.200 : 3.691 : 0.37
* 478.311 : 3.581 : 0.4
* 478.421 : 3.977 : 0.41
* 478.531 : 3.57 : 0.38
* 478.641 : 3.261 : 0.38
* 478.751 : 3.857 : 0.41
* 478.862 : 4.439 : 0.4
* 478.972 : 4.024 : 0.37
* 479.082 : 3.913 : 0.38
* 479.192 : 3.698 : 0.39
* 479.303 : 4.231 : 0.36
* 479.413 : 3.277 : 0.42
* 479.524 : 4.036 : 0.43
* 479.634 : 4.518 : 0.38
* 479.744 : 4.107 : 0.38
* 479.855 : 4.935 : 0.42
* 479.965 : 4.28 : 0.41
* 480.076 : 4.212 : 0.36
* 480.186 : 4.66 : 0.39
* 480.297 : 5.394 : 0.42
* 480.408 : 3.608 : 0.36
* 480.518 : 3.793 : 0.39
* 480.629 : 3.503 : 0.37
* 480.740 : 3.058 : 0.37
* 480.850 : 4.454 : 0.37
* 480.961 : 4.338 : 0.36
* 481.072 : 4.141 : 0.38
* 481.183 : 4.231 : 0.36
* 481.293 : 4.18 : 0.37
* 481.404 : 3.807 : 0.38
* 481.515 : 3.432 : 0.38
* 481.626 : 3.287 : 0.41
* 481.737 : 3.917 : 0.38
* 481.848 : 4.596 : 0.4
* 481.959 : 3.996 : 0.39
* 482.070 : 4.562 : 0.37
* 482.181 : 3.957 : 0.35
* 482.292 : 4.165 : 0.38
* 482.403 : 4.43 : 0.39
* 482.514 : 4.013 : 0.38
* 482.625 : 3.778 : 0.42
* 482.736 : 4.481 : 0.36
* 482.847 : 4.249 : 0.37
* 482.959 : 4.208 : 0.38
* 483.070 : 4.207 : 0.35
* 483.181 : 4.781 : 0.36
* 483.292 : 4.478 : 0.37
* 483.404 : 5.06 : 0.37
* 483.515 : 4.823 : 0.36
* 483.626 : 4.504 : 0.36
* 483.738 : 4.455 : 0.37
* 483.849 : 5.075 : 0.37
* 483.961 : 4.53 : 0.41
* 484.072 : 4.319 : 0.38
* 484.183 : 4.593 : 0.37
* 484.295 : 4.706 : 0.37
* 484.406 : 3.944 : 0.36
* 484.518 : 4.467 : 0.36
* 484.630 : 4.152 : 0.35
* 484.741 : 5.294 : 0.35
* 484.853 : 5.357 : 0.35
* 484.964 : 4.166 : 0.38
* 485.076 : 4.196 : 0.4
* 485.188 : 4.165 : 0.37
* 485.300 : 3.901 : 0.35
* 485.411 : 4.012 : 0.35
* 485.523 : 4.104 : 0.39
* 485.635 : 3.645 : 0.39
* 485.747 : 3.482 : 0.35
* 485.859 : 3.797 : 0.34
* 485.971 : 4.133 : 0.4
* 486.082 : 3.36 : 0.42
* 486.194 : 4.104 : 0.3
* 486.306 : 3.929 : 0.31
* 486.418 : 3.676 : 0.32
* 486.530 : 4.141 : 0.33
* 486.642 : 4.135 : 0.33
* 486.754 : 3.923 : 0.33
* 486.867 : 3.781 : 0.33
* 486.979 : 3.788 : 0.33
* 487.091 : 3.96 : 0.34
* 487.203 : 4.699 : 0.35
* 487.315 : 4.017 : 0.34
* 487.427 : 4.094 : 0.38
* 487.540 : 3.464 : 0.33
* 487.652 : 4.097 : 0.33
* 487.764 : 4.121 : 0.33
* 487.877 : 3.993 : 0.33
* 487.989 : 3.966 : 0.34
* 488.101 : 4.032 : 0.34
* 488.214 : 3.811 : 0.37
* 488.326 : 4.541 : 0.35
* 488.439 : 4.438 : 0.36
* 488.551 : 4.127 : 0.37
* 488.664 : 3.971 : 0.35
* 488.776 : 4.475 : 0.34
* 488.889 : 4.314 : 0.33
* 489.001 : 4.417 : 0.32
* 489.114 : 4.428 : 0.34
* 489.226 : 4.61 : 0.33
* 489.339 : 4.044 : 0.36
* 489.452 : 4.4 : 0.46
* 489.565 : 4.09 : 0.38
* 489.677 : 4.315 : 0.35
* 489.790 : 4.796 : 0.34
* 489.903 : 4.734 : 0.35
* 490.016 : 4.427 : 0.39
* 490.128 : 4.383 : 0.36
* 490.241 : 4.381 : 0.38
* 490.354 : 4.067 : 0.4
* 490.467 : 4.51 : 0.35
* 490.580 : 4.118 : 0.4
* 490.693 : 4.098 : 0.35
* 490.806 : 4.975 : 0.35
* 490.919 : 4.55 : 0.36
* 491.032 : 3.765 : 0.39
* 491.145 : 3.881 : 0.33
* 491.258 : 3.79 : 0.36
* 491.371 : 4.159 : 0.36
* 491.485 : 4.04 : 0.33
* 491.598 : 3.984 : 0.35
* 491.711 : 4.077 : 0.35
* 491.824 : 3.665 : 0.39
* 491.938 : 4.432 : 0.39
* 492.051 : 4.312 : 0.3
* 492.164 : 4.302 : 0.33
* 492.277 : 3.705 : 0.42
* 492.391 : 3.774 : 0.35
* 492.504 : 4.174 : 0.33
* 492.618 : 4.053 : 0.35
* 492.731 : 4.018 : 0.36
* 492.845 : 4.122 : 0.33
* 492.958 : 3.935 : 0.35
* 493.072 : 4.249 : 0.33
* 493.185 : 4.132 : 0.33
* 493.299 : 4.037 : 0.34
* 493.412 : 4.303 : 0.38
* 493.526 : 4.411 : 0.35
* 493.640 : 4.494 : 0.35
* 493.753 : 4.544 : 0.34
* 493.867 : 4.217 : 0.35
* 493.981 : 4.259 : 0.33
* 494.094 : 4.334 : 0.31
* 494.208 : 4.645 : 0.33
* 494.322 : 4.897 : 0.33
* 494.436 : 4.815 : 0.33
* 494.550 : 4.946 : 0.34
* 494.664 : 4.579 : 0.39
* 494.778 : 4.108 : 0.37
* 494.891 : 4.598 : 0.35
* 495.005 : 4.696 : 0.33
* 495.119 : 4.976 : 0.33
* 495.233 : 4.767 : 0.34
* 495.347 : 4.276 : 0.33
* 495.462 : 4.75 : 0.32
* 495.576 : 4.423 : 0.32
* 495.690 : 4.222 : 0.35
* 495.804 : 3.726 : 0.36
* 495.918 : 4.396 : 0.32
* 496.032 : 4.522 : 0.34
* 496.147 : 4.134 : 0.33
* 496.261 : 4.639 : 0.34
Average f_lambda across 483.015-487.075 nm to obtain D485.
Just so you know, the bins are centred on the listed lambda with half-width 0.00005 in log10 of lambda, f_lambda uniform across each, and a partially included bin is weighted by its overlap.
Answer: 4.25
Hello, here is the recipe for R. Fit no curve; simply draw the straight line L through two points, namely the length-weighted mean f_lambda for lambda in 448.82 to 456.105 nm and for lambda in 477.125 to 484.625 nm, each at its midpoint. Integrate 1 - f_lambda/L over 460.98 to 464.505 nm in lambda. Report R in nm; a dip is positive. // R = 0.48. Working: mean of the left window 3.03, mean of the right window 4.13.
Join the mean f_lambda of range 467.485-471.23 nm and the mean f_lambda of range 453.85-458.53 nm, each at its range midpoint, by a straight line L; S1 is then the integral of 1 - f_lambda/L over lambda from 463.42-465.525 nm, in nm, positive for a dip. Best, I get 0.06 nm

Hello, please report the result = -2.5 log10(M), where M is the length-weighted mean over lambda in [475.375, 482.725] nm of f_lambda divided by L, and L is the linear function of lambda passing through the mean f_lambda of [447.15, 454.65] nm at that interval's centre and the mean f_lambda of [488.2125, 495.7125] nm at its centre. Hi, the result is -0.03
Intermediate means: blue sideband 2.92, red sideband 4.32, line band 3.99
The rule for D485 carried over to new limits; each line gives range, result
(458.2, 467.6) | 3.16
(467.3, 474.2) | 3.56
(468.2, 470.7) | 3.35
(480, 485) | 4.3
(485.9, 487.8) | 3.96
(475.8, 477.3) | 4.07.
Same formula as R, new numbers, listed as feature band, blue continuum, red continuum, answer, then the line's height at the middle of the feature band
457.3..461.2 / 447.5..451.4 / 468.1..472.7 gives 0.087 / 3.17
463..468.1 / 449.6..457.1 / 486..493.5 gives -0.156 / 3.43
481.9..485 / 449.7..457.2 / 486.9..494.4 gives -0.362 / 3.99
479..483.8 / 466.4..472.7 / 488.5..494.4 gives -0.319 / 3.92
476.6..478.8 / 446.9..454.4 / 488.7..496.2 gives -0.017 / 3.82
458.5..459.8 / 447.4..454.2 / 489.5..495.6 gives 0.022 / 3.2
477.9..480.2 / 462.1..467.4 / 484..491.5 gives -0.057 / 3.87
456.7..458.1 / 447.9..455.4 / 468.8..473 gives -0.141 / 3.12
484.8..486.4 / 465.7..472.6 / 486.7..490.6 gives 0.037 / 4.11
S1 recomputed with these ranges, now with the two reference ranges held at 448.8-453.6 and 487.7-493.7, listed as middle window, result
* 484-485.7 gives -0.13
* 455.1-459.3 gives -0.11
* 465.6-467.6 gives -0.11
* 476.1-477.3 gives -0.12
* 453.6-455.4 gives -0.17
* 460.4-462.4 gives 0.42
